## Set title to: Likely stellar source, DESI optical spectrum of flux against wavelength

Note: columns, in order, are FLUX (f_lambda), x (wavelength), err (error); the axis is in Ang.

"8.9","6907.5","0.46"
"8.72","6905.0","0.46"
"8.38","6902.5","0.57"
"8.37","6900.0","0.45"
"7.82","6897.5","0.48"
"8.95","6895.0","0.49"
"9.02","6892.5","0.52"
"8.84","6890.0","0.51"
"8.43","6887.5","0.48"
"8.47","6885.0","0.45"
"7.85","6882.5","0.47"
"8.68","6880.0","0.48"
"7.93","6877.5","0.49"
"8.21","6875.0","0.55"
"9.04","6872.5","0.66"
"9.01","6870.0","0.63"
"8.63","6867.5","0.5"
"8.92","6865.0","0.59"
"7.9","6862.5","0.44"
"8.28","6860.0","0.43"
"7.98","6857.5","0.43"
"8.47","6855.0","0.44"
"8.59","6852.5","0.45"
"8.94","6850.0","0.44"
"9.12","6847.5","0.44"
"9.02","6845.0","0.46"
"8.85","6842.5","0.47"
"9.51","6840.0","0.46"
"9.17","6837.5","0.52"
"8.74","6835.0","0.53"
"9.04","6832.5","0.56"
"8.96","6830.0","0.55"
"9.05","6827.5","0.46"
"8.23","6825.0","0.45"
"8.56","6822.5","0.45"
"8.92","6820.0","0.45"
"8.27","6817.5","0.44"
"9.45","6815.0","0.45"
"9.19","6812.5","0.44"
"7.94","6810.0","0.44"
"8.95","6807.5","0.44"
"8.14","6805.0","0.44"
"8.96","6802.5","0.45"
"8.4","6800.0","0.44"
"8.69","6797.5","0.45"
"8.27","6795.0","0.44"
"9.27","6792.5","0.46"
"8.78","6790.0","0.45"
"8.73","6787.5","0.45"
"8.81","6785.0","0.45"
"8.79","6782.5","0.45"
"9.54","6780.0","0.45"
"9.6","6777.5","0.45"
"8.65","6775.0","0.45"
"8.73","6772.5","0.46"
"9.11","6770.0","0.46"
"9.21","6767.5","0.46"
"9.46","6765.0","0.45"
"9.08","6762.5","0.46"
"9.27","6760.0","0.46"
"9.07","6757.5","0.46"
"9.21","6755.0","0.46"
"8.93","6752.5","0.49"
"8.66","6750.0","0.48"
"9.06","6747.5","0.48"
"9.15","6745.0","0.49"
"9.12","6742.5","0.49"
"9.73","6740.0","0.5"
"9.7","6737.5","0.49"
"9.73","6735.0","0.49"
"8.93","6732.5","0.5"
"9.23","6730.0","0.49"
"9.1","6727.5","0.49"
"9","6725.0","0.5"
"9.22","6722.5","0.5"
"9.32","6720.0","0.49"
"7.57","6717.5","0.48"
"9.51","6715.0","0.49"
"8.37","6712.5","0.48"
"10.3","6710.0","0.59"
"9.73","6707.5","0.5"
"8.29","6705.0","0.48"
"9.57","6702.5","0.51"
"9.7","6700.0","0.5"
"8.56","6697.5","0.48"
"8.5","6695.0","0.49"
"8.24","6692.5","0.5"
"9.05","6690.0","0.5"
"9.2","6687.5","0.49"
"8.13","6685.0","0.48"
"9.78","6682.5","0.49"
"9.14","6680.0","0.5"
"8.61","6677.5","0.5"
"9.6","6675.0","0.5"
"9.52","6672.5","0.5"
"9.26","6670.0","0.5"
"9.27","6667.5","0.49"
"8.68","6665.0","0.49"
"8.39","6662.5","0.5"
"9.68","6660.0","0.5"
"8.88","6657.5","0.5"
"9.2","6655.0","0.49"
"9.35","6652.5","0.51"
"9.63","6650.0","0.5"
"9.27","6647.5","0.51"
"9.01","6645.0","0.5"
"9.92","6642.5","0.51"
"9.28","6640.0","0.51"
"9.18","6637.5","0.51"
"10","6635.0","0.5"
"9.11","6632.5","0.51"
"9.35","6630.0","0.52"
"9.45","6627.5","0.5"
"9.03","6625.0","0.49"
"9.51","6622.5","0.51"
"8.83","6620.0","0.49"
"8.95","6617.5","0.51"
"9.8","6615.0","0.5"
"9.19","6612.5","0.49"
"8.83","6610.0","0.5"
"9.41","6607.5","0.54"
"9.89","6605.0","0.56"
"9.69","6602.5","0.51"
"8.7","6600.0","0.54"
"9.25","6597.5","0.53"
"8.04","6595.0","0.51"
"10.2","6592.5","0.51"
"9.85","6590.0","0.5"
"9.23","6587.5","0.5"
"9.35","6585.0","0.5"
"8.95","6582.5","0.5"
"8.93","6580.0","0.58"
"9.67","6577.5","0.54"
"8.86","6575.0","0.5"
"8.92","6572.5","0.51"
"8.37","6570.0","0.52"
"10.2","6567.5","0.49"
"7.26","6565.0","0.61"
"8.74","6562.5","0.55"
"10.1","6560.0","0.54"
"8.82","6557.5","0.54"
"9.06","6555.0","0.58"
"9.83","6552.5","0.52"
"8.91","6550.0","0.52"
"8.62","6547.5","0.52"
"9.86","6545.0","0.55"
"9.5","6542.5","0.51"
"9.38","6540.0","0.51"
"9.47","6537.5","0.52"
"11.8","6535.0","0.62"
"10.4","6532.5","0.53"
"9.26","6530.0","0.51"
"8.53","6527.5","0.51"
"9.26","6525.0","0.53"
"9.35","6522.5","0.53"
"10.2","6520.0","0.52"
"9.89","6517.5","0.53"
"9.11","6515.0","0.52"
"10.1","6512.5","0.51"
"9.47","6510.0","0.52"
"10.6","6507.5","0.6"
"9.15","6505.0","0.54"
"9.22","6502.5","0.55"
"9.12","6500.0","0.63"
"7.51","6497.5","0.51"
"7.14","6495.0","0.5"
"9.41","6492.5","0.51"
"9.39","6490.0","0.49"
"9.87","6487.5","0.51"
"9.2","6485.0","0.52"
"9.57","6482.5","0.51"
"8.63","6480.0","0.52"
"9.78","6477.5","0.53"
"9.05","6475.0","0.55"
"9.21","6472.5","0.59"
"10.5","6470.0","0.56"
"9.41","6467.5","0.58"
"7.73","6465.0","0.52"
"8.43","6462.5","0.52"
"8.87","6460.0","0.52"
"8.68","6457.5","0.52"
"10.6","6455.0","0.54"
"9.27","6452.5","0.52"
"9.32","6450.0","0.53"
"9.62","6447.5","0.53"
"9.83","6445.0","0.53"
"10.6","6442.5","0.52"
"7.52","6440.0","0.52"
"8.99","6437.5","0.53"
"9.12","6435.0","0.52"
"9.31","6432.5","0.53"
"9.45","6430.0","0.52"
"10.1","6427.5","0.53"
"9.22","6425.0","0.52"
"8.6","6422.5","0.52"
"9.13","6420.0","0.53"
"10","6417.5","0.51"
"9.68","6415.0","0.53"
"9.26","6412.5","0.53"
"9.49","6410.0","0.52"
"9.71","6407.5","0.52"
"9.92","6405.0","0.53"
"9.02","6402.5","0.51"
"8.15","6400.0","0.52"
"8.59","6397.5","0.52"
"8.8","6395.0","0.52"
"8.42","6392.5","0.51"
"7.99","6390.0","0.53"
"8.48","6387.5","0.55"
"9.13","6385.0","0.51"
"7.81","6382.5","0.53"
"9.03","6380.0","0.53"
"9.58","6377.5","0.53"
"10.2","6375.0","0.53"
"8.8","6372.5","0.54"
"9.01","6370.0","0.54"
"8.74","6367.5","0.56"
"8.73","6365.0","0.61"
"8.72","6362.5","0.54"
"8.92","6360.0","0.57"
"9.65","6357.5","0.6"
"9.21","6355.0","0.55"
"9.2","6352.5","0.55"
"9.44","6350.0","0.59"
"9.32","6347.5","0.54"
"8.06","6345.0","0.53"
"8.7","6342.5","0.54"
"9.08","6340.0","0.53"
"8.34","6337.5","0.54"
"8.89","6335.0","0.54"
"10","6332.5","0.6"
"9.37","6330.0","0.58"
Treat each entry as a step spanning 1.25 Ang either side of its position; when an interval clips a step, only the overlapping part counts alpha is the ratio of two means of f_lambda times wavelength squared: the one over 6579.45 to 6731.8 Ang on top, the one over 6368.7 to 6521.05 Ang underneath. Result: 1.06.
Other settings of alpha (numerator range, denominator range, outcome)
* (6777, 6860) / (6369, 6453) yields 1.09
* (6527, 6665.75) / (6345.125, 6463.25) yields 1.08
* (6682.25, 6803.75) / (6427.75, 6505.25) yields 1.07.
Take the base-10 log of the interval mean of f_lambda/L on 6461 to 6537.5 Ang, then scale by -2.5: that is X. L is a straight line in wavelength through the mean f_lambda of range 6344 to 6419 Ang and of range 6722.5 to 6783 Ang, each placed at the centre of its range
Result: -0.03 mag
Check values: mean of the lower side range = 9.04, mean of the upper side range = 9.17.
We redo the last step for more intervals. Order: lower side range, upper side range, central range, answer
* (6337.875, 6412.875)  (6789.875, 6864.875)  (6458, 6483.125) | -0.02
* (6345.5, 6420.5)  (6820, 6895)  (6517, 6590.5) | -0.05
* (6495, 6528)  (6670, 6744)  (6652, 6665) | 0.01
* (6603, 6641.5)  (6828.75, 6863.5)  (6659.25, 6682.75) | 0.01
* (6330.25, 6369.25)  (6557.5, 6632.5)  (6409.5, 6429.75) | -0.04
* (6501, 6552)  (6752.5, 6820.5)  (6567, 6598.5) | 0.03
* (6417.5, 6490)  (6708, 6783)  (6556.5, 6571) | 0.04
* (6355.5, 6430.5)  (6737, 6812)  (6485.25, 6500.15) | 0.04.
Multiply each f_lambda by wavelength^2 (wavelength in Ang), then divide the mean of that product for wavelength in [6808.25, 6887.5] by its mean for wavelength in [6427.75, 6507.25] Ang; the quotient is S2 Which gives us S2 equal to 1.06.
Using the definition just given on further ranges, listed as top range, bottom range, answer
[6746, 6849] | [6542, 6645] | 1.03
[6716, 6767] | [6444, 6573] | 1.05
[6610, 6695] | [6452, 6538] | 1.03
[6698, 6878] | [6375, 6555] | 1.06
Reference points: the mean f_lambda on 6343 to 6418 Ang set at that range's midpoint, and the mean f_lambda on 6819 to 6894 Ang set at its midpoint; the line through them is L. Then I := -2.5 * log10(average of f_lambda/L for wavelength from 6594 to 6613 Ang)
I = -0.03 mag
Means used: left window 9.02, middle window 9.14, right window 8.68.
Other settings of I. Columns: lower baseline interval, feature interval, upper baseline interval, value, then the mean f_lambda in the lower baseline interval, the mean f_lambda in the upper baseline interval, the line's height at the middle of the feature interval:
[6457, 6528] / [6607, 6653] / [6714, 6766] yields -0.02 mag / 9.2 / 9.14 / 9.17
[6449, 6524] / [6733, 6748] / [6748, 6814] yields -0.05 mag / 9.26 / 8.91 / 8.95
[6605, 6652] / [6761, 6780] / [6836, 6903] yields -0.03 mag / 9.34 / 8.61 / 8.91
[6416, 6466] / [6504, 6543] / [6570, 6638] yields -0.06 mag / 9.23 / 9.25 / 9.24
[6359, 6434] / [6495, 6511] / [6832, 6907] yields -0.01 mag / 9.07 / 8.63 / 8.97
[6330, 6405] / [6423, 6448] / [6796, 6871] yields -0.05 mag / 8.92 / 8.73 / 8.89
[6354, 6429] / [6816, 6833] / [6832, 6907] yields -0.01 mag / 9.07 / 8.63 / 8.67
